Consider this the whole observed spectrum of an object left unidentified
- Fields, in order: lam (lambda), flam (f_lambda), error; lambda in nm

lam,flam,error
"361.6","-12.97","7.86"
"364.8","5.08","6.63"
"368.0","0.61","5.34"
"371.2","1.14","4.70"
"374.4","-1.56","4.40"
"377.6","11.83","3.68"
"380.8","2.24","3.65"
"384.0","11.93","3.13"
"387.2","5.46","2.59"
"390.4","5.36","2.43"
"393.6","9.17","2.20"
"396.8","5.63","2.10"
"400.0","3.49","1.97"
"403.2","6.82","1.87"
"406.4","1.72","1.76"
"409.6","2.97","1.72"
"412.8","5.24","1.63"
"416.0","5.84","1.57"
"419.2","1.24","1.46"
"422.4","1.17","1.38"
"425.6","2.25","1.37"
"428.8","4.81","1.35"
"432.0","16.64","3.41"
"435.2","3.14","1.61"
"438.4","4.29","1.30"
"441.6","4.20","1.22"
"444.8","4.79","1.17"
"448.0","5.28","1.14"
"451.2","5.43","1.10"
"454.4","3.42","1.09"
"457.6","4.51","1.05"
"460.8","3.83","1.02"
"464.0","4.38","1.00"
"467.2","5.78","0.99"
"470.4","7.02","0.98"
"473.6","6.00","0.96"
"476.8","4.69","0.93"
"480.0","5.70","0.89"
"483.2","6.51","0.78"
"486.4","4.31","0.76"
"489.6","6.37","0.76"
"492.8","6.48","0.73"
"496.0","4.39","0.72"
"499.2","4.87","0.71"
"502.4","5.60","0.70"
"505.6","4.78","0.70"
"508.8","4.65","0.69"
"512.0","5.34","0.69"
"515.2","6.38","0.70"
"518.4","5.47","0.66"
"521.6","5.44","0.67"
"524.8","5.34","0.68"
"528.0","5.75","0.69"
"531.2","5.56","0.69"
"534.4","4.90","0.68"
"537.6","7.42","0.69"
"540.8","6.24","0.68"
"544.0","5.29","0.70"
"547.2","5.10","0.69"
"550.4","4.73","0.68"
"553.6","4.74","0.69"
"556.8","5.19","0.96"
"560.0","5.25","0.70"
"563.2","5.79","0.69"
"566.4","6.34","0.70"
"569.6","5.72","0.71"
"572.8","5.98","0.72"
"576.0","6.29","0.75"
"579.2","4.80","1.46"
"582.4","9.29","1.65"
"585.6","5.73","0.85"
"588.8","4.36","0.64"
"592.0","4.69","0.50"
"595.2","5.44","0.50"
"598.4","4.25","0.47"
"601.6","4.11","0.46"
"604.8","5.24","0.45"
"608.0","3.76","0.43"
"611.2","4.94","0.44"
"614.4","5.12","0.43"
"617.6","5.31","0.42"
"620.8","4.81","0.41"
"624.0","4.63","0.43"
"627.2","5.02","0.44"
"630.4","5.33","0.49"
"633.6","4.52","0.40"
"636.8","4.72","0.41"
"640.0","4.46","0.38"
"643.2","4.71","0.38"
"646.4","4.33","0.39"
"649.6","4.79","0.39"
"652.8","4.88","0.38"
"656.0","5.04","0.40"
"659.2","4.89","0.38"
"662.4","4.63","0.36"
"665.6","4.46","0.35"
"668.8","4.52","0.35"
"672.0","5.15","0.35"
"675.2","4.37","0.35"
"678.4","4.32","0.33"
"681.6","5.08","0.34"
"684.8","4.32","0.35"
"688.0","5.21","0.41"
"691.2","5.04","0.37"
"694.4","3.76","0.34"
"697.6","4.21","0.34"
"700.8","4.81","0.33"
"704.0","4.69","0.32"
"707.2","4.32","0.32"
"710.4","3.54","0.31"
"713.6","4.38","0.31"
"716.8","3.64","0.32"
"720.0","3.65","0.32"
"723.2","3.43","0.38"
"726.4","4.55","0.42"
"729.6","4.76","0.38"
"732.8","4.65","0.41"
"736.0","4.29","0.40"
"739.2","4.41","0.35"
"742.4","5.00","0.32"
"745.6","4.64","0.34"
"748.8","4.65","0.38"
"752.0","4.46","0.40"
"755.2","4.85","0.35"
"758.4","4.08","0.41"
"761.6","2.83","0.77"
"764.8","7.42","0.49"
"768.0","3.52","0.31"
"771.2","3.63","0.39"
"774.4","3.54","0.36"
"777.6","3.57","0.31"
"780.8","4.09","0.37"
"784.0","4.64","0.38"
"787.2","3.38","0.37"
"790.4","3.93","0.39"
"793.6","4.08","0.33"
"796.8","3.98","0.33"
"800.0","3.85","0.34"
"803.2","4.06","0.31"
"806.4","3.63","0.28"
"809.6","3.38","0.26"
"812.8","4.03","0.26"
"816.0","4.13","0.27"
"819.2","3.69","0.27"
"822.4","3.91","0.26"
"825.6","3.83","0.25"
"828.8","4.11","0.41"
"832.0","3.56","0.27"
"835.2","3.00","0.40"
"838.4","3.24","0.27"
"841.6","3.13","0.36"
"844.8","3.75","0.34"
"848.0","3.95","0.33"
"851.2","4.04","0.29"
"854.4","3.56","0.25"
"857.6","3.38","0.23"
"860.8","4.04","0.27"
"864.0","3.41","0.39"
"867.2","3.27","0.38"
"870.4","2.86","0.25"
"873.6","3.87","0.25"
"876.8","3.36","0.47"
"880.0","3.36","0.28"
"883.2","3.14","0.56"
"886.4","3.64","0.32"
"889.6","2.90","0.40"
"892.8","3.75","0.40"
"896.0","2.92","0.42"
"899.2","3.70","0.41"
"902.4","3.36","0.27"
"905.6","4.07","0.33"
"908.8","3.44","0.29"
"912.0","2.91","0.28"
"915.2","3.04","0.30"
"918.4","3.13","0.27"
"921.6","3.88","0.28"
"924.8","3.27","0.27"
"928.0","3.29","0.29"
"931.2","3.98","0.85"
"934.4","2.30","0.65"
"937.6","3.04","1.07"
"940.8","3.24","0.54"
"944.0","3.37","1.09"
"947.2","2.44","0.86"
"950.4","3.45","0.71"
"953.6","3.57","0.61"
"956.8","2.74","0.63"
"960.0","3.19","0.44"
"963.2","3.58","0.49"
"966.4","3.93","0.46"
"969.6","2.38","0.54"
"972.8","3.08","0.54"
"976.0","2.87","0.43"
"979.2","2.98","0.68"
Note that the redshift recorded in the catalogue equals 0.16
